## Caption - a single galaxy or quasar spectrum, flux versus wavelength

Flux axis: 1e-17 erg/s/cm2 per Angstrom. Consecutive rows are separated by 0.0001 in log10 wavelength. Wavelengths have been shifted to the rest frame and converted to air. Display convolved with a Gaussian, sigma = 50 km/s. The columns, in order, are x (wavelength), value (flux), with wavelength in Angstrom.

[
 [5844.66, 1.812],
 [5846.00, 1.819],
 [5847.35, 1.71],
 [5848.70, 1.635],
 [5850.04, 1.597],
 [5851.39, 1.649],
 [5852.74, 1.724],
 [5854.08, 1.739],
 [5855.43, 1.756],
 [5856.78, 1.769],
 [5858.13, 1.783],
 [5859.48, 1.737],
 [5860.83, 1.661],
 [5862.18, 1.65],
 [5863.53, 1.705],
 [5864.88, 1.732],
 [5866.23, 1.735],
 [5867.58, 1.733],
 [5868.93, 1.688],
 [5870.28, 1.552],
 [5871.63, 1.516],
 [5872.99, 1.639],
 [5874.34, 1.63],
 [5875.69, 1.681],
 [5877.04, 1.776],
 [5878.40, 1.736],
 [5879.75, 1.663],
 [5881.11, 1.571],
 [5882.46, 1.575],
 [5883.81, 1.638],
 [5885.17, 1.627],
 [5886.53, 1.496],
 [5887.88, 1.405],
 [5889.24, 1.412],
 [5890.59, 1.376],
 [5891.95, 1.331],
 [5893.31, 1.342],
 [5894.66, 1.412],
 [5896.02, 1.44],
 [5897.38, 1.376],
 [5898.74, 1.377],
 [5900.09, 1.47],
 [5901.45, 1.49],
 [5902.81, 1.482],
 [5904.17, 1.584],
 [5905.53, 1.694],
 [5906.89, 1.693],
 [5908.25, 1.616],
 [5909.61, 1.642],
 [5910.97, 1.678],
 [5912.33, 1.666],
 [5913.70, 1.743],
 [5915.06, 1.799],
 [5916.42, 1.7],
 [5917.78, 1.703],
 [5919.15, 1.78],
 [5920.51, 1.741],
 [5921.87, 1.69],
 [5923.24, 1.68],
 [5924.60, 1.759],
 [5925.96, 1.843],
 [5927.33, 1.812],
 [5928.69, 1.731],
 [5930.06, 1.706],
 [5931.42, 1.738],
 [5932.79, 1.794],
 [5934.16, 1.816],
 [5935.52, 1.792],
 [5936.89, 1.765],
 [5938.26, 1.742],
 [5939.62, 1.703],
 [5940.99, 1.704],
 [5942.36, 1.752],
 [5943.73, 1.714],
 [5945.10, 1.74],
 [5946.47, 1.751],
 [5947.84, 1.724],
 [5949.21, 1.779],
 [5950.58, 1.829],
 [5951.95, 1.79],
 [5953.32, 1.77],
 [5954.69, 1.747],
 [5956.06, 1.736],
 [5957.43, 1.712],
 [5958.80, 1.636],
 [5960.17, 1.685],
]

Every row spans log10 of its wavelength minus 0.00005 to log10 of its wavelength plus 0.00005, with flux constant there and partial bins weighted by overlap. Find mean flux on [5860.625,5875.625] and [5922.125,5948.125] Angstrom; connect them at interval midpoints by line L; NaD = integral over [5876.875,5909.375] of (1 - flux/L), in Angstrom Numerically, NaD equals 3.3 Angstrom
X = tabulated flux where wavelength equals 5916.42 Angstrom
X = 1.7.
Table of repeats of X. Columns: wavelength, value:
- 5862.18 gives 1.65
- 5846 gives 1.819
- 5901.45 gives 1.49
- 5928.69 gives 1.731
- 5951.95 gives 1.79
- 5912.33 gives 1.666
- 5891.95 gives 1.331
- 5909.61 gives 1.642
